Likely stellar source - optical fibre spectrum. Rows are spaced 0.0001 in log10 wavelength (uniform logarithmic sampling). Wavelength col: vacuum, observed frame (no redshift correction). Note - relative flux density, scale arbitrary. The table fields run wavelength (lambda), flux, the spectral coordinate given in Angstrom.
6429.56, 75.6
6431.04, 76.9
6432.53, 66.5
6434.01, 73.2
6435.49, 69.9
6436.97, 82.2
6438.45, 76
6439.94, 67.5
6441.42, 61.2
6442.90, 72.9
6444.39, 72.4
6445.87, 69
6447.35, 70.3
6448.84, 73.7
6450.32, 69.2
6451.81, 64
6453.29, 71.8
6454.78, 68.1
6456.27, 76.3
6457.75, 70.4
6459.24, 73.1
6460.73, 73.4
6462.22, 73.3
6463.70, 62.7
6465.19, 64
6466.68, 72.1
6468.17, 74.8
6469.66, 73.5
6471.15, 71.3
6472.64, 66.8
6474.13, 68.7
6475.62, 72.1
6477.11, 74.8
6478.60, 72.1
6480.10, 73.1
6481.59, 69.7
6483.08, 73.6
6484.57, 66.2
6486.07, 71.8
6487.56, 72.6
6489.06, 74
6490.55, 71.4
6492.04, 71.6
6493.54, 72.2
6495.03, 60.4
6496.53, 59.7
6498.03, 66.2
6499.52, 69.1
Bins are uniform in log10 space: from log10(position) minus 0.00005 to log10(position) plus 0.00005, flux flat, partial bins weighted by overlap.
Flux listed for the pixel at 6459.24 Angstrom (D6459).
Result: 73.1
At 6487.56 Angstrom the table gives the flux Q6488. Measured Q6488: 72.6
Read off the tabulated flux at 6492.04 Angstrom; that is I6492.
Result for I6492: 71.6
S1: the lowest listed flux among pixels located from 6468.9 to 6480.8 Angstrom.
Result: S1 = 66.8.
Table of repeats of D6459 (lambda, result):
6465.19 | 64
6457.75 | 70.4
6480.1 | 73.1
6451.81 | 64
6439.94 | 67.5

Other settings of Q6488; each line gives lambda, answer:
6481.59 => 69.7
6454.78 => 68.1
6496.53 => 59.7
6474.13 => 68.7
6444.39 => 72.4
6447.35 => 70.3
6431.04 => 76.9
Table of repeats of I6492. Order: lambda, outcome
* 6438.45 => 76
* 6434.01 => 73.2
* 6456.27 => 76.3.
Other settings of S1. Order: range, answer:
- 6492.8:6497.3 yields 59.7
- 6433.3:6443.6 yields 61.2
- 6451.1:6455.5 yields 64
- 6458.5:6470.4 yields 62.7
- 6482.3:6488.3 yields 66.2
